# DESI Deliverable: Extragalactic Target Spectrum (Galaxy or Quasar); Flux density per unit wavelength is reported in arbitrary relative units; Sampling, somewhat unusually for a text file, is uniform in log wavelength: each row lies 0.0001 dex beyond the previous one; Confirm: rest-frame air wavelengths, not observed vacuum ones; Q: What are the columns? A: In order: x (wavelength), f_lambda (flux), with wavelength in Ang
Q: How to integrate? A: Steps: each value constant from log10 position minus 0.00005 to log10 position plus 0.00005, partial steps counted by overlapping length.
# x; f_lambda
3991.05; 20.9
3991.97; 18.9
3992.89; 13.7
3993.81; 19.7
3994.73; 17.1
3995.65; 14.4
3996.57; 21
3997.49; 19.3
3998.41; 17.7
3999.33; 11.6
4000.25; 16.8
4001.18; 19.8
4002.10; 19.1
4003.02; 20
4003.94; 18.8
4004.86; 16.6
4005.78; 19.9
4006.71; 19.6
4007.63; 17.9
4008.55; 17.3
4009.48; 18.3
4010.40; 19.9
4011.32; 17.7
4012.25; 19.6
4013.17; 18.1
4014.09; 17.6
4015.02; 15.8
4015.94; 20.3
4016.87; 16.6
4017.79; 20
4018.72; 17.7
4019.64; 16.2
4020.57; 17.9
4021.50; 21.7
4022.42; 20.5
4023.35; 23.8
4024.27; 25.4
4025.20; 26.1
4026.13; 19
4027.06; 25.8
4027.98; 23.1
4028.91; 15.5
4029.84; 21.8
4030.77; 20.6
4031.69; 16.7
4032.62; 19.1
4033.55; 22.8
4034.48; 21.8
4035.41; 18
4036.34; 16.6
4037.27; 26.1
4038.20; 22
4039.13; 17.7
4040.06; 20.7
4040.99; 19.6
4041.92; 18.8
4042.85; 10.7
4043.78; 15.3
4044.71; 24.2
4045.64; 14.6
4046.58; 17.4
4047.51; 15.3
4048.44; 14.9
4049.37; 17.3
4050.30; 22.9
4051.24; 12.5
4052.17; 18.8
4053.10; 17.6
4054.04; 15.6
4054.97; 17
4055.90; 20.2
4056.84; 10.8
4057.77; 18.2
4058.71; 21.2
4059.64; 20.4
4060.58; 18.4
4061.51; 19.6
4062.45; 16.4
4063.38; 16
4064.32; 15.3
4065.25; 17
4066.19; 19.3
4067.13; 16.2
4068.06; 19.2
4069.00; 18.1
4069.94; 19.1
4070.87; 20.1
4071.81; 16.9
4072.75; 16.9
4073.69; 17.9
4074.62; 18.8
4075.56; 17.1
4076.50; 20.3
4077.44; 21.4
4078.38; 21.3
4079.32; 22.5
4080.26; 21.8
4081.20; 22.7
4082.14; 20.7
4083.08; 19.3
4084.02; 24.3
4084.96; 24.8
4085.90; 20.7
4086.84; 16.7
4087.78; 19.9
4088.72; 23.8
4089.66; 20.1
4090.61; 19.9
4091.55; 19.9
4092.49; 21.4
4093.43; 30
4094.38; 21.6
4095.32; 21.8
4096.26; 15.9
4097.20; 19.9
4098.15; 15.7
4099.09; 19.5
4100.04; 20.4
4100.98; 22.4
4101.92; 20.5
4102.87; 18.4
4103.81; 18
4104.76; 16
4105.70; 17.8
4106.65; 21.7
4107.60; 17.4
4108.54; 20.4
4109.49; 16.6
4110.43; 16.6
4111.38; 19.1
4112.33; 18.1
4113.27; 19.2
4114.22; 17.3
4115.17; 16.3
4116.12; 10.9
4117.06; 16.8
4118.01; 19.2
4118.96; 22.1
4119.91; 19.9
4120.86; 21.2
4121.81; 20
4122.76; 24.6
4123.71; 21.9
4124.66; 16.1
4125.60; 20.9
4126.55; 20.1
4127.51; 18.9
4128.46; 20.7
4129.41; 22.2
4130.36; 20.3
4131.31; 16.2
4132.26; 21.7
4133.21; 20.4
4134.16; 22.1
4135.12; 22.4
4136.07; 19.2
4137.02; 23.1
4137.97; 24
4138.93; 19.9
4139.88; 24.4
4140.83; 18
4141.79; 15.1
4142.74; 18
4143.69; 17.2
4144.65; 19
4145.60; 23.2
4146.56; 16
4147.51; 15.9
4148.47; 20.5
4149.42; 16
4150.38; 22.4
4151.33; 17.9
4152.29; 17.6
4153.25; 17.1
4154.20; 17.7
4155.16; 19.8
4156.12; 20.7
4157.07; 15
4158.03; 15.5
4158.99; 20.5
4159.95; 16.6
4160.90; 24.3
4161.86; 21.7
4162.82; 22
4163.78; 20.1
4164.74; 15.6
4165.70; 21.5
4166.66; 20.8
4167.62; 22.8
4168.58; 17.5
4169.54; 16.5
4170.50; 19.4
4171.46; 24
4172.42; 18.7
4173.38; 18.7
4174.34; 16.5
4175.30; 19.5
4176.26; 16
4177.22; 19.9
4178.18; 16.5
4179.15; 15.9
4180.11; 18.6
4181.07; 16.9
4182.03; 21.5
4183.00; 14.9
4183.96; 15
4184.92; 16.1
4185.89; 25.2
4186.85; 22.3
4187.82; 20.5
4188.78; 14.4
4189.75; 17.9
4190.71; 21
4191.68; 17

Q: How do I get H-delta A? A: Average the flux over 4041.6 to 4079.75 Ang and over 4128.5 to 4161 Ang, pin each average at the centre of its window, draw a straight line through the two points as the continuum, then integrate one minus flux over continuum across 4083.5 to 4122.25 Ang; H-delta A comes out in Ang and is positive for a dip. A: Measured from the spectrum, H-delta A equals -2.0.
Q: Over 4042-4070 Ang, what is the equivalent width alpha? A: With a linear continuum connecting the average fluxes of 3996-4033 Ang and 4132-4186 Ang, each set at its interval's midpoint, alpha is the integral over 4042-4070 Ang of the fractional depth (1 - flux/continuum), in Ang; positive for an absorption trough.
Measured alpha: 2.76 Ang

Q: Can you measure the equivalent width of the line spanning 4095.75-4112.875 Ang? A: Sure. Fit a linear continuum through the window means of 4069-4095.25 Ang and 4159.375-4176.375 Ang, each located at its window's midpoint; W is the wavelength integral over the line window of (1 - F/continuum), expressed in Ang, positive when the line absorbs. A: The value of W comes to 1.5 Ang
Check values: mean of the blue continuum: 20.7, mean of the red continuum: 19.7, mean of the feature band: 18.6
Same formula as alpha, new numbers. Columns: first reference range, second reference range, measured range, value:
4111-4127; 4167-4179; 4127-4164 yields -1.28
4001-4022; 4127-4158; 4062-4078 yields 0.76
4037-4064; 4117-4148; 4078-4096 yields -2.71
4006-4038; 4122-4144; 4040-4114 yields 4.41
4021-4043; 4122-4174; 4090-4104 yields -0.19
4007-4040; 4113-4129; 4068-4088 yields -0.57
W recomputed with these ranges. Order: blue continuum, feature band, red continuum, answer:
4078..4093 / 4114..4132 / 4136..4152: 0.67 Ang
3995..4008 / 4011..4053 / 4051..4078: -2.94 Ang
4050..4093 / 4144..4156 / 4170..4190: 0.02 Ang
